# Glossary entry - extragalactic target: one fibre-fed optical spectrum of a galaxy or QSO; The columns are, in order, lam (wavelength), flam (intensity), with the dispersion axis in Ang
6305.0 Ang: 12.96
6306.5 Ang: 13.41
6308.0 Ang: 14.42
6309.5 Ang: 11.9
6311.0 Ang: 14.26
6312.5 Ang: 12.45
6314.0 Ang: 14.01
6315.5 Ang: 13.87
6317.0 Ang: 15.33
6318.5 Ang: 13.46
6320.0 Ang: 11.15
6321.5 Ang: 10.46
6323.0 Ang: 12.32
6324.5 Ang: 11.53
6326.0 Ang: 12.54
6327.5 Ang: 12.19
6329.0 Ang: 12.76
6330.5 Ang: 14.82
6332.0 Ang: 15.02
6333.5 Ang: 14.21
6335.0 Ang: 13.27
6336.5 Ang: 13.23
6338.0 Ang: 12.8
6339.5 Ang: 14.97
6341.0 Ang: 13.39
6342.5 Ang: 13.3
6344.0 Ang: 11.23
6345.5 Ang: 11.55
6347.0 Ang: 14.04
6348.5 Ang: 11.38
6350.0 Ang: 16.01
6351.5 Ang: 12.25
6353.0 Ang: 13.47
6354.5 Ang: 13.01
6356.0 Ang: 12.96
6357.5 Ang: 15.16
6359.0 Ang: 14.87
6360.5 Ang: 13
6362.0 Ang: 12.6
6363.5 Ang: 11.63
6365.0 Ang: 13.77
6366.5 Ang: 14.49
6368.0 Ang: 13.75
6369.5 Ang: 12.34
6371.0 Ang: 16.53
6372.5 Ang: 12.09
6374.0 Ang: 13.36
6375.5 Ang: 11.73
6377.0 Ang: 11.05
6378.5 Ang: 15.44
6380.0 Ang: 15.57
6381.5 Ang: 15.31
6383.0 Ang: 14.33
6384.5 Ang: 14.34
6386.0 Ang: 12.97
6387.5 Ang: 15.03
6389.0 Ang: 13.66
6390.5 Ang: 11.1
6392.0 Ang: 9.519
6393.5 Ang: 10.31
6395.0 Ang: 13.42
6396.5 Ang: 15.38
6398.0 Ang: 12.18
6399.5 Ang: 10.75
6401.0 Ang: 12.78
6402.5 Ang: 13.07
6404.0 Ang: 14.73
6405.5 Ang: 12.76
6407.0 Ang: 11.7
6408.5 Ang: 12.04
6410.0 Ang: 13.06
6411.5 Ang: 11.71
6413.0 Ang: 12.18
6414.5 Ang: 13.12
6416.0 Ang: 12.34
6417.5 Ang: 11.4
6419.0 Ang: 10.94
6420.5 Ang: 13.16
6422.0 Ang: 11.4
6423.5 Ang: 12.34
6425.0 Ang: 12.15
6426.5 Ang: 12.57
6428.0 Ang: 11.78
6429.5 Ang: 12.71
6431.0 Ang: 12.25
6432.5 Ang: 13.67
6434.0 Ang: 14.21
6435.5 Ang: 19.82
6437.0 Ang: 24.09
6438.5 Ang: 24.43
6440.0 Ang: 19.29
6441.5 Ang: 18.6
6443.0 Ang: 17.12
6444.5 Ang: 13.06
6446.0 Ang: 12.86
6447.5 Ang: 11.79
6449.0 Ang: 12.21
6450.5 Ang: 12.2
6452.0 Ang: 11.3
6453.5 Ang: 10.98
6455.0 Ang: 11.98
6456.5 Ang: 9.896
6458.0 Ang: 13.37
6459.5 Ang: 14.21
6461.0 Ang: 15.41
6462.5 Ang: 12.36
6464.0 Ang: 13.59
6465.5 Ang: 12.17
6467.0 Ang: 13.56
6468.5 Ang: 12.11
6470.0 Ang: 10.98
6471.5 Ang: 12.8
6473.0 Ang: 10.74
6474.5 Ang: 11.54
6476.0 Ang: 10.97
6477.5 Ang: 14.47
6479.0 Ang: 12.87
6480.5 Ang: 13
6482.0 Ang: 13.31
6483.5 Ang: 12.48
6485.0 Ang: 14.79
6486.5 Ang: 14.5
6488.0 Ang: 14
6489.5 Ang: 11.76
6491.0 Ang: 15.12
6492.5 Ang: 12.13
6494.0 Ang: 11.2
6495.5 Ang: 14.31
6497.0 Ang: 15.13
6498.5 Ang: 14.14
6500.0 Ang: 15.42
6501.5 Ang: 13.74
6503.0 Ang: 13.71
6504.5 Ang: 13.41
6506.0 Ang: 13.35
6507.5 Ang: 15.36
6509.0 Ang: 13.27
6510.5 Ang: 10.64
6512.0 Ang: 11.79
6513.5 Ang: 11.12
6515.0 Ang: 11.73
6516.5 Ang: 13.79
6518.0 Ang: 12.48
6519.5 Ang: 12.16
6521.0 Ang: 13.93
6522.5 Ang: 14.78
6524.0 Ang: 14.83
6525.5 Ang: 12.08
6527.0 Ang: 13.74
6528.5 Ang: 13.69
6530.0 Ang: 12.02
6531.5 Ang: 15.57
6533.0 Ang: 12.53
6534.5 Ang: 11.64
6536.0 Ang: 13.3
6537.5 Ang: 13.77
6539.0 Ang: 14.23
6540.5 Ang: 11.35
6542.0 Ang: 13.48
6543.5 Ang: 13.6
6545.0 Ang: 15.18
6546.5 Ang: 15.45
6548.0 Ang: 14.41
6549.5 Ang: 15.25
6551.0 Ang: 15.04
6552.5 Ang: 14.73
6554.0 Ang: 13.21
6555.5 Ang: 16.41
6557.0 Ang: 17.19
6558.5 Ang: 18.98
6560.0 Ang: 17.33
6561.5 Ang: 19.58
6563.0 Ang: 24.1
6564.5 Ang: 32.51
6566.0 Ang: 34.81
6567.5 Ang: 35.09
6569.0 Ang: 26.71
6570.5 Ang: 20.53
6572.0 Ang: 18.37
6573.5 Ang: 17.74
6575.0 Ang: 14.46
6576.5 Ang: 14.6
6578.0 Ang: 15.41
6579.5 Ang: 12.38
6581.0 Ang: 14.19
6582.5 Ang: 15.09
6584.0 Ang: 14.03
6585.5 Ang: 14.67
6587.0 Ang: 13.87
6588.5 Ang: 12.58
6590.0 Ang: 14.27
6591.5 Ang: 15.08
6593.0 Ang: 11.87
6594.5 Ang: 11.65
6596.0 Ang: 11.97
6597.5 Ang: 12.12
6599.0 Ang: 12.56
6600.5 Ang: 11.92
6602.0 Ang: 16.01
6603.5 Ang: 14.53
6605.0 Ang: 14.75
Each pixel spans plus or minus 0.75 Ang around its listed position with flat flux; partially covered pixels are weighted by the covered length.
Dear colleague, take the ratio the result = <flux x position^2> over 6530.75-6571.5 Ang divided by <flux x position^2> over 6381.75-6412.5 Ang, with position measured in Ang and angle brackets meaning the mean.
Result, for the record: 1.5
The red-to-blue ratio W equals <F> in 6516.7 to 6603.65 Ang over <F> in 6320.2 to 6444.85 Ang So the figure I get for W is 1.2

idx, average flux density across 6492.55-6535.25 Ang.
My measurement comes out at 13.3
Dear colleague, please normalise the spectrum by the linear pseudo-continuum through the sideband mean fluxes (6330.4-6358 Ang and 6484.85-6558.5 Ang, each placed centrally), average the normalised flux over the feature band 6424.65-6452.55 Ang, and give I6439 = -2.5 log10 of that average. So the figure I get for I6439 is -0.116 mag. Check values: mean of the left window 13.4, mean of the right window 13.7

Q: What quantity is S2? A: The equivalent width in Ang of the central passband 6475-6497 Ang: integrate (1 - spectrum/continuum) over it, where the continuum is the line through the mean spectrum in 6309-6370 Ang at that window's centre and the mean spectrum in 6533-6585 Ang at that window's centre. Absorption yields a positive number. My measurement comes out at 3.8 Ang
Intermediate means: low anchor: 13.2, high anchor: 17.4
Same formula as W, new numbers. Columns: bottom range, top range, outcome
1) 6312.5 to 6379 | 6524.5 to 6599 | 1.22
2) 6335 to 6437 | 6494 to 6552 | 1.03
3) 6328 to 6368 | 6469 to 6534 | 0.98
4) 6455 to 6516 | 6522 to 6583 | 1.29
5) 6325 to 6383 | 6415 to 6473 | 1.02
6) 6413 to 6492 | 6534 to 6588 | 1.28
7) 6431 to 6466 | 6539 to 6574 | 1.30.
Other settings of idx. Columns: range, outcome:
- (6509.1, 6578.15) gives 16.2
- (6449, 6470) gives 12.5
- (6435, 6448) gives 18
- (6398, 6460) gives 13.5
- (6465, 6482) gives 12.3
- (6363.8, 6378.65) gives 13.3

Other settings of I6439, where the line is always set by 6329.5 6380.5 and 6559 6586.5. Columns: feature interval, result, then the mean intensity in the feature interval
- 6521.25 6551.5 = 0.344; 13.8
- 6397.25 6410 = 0.190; 12.5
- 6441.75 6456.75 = 0.276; 12.6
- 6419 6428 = 0.265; 12.2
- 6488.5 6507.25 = 0.285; 13.7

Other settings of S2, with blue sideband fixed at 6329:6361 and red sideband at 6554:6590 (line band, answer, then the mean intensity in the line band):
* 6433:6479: 5.9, 14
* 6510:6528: 5.0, 12.8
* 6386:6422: 6.0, 12.4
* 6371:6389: 0.6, 13.9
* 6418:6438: 1.9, 14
